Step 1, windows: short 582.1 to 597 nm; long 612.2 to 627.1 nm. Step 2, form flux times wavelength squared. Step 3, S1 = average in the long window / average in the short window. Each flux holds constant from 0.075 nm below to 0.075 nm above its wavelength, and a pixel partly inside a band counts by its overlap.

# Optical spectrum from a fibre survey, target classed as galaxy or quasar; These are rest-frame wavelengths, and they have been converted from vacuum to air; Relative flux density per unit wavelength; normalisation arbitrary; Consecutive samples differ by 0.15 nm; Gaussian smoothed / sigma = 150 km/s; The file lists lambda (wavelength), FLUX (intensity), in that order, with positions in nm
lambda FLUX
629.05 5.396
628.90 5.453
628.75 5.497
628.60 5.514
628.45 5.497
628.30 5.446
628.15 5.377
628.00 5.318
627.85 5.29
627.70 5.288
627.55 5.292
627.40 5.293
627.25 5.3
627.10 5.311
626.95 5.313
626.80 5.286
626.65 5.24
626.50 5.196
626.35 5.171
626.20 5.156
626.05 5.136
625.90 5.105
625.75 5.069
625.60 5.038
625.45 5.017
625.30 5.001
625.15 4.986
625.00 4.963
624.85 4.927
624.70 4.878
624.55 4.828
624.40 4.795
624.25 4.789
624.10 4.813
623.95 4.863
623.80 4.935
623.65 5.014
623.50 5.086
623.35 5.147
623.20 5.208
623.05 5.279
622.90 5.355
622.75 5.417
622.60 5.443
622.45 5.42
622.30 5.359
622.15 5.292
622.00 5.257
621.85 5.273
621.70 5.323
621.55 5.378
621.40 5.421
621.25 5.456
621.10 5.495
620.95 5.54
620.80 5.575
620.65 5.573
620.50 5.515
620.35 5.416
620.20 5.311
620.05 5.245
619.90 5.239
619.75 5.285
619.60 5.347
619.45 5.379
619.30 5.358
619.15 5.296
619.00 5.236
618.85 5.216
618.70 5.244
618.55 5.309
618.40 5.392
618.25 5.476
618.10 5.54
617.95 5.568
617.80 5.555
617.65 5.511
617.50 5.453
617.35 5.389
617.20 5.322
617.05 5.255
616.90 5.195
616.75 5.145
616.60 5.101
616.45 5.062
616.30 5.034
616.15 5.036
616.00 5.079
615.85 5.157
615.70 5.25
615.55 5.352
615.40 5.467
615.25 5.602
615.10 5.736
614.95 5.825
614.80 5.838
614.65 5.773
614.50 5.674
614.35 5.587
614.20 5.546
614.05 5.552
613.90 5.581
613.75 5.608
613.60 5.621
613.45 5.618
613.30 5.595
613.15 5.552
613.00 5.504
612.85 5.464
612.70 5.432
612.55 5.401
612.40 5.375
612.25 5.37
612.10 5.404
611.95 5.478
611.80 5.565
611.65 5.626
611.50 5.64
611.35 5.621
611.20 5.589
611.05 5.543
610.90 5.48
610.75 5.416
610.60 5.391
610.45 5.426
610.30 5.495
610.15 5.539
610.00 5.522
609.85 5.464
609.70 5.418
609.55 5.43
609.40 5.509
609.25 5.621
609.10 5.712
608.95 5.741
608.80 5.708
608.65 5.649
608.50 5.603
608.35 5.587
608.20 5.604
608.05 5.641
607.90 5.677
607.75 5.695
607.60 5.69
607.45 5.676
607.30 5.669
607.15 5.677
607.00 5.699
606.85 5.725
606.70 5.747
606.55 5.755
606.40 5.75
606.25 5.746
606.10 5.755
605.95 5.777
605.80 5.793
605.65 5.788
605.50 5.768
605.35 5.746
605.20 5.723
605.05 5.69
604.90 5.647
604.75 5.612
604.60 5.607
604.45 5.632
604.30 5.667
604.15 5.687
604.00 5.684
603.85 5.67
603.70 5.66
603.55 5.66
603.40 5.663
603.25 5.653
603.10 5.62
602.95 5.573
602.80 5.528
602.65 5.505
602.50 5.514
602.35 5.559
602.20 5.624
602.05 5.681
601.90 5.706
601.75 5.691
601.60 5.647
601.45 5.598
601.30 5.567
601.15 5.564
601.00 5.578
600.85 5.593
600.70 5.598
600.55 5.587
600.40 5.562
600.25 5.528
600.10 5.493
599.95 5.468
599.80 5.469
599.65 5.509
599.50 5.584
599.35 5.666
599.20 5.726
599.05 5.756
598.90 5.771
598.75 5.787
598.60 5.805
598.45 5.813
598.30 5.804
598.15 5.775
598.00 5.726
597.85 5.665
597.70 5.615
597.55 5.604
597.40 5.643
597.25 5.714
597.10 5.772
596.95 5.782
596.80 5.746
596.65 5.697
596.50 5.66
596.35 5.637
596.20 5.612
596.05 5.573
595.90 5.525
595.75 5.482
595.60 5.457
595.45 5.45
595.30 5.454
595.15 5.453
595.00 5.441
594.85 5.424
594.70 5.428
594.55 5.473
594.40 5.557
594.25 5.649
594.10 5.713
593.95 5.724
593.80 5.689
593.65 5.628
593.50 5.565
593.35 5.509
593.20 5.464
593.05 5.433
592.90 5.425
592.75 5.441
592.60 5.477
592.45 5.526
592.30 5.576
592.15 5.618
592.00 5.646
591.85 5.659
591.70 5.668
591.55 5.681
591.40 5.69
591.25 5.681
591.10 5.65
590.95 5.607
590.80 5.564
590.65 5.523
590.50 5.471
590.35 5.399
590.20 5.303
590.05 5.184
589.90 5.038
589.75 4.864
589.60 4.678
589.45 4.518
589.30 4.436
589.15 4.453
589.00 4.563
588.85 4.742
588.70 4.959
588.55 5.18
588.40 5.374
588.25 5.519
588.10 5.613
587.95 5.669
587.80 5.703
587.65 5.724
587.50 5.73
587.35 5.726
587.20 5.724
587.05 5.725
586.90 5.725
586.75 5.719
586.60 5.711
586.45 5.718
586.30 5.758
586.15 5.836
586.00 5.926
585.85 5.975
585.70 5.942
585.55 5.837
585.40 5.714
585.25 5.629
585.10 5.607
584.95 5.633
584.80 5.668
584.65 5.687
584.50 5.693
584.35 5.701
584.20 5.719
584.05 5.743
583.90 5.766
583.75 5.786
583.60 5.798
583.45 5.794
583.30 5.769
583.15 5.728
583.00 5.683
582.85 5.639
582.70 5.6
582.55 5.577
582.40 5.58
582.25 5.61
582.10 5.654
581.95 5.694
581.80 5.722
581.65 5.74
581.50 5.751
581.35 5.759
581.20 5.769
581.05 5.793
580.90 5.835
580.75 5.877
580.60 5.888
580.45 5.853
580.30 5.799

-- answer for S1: 1.06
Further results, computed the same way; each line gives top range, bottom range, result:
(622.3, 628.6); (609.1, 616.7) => 0.98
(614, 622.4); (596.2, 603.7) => 1.01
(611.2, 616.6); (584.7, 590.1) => 1.10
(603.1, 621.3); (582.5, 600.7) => 1.06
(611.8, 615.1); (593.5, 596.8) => 1.06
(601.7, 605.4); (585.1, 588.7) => 1.05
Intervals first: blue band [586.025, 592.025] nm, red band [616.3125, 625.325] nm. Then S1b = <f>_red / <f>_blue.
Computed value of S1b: 0.97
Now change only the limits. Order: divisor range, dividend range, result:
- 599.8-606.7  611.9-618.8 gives 0.96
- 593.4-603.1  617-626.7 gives 0.93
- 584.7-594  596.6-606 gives 1.03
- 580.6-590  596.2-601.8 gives 1.02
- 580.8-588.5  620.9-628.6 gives 0.91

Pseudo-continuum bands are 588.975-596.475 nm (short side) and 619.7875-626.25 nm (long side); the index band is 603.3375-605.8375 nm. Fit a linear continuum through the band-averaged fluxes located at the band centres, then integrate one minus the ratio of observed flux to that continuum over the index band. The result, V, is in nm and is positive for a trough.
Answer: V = -0.17 nm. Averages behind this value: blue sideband 5.42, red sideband 5.19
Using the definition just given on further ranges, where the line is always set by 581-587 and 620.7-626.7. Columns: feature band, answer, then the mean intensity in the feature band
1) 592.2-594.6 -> 0.02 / 5.55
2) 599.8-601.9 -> -0.03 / 5.58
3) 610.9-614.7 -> -0.16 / 5.55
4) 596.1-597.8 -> -0.04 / 5.68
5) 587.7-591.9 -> 0.28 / 5.26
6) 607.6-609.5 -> -0.09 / 5.64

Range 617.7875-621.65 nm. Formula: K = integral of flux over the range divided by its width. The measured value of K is 5.4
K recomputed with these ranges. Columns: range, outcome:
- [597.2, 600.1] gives 5.67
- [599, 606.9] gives 5.64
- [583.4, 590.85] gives 5.49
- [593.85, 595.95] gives 5.52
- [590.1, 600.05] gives 5.6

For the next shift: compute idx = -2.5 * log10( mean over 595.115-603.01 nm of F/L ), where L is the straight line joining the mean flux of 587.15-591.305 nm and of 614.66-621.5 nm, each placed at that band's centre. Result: -0.06 mag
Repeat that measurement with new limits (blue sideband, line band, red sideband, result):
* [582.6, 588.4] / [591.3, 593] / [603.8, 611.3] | 0.02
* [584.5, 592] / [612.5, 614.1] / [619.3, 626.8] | -0.05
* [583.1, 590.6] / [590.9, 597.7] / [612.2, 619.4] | -0.02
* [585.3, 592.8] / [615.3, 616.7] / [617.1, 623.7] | 0.04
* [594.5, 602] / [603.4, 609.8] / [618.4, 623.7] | -0.03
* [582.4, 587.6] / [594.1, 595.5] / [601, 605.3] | 0.04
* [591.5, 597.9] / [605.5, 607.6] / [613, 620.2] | -0.05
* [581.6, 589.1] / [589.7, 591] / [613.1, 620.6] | 0.05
